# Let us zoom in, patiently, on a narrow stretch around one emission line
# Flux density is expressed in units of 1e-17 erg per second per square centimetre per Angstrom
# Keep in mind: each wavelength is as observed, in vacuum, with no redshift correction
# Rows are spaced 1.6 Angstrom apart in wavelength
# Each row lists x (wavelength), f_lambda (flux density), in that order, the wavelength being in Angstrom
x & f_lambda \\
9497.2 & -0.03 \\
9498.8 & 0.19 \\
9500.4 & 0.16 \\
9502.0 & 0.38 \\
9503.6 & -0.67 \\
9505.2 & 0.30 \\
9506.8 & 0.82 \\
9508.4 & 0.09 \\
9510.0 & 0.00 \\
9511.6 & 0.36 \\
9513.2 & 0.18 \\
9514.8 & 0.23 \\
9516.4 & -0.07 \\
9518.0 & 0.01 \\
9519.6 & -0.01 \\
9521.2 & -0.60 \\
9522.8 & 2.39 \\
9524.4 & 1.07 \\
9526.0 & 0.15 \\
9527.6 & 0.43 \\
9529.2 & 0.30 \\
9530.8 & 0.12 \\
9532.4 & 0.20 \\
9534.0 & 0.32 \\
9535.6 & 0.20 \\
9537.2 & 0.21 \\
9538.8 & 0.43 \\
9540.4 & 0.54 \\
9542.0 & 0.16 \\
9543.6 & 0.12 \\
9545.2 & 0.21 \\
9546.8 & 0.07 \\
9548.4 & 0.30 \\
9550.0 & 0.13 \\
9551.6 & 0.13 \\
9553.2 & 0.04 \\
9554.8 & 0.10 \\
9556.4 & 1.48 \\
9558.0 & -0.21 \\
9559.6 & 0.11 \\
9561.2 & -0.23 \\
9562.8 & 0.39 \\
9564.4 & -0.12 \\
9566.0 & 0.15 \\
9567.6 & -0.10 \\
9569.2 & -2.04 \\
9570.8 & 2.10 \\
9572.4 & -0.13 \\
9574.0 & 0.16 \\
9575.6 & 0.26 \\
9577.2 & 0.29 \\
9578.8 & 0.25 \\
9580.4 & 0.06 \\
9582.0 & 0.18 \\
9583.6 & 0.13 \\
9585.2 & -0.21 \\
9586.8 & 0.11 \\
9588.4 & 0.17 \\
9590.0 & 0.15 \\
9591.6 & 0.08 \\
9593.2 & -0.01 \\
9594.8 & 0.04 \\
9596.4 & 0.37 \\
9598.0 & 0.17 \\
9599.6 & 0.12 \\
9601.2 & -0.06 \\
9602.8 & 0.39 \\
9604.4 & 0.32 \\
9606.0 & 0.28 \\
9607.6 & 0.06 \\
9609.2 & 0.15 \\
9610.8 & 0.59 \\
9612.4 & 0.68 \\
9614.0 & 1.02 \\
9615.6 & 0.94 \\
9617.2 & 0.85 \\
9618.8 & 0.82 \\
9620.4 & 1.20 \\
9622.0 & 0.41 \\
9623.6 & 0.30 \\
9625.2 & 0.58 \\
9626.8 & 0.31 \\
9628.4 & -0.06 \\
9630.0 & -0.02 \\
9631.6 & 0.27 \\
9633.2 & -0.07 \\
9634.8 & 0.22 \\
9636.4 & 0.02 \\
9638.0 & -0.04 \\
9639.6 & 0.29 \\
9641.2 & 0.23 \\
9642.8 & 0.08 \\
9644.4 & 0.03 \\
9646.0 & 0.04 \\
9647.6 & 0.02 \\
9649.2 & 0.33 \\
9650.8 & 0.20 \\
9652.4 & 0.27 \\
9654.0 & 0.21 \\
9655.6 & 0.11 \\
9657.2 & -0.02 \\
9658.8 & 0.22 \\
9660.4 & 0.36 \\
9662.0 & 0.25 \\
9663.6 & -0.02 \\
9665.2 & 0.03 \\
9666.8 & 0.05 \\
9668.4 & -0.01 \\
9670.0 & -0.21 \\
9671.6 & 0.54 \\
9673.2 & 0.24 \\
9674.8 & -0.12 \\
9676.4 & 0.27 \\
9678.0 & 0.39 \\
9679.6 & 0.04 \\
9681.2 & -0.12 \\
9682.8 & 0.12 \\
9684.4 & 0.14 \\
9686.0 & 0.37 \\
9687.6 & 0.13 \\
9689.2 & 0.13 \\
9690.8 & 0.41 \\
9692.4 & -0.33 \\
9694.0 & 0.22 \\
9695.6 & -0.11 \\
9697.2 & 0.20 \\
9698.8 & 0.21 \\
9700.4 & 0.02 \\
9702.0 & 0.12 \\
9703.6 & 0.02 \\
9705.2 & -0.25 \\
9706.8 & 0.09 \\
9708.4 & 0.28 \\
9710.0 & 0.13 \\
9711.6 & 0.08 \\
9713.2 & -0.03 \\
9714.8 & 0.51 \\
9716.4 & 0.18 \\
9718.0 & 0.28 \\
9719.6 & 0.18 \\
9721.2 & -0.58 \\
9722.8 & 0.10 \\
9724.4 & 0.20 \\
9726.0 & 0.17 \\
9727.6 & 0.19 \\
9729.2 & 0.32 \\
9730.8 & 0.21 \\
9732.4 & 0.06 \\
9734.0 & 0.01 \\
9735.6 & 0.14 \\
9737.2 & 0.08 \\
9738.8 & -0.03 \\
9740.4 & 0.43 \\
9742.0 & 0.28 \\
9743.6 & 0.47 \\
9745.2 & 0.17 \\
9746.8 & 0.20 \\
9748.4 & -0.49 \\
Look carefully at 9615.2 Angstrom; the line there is [O III]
